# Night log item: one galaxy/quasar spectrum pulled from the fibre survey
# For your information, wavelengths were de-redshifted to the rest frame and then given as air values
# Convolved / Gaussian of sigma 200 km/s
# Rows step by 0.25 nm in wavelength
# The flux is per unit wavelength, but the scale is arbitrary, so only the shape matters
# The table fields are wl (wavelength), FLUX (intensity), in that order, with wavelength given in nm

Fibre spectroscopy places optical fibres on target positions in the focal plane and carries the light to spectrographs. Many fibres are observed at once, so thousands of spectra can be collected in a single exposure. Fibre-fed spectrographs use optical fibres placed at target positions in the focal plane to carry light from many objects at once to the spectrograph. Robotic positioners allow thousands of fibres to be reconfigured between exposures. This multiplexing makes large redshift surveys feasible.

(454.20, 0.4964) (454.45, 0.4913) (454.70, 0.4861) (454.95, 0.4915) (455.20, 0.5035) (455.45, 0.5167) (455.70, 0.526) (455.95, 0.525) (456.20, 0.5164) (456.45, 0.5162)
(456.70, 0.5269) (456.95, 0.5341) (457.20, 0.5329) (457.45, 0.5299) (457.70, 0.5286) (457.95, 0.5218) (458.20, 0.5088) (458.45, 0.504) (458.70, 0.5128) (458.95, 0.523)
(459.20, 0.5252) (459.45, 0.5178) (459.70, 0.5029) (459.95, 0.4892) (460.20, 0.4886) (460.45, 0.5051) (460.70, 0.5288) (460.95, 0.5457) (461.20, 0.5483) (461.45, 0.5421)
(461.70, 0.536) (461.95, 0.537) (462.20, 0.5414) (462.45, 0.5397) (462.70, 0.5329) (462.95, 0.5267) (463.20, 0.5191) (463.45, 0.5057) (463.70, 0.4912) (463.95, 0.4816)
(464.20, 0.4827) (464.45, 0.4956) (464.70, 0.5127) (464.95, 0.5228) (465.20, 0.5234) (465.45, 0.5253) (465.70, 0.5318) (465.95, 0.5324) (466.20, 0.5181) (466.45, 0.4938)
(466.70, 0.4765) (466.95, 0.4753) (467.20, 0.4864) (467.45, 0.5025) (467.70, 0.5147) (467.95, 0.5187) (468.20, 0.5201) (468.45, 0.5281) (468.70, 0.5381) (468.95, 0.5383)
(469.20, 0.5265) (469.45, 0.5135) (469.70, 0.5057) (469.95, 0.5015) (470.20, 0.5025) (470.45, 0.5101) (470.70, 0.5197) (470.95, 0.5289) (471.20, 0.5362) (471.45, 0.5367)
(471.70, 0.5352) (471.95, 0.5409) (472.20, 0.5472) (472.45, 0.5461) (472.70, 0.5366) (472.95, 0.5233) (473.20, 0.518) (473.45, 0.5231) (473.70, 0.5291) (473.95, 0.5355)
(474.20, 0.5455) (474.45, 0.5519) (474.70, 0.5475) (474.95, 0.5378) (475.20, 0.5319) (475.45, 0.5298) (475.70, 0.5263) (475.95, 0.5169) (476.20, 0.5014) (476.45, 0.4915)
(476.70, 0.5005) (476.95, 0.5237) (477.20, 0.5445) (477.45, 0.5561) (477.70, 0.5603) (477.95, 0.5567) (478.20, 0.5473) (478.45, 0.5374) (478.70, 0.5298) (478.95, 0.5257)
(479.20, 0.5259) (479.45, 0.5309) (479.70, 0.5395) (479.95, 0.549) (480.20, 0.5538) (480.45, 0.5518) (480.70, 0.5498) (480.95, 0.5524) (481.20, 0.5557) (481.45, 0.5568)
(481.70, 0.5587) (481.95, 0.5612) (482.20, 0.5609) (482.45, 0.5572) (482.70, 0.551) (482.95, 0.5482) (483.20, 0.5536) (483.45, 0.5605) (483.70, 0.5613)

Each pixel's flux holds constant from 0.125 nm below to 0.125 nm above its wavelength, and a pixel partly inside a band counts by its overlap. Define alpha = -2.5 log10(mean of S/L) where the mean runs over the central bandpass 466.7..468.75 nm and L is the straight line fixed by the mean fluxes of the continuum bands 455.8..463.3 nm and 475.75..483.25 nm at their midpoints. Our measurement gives 0.049 mag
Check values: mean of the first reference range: 0.524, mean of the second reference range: 0.541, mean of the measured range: 0.507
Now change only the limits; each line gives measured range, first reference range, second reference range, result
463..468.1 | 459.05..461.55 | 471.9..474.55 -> 0.042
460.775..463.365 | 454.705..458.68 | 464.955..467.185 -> -0.049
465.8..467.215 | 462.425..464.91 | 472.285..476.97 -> 0.031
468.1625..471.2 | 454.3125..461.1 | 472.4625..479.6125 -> 0.012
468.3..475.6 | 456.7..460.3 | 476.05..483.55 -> 0.007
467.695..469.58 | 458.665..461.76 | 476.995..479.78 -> 0.009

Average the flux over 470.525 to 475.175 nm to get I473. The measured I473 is 0.535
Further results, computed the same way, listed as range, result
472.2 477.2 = 0.528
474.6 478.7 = 0.532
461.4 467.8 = 0.513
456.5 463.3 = 0.524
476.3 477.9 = 0.53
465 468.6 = 0.511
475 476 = 0.528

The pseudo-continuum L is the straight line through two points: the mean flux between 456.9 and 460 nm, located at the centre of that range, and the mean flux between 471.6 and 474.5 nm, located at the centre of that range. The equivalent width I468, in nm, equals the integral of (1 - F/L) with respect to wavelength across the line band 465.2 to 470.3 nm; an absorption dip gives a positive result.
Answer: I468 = 0.16 nm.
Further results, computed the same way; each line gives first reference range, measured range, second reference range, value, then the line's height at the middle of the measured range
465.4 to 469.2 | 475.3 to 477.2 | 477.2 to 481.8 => 0.08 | 0.538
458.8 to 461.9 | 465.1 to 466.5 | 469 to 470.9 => -0.01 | 0.517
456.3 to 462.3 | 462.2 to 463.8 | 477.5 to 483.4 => 0.02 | 0.527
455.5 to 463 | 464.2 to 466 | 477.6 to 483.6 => 0.04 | 0.531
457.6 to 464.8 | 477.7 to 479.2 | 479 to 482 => 0.01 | 0.545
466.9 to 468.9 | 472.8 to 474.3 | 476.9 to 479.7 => 0.00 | 0.528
